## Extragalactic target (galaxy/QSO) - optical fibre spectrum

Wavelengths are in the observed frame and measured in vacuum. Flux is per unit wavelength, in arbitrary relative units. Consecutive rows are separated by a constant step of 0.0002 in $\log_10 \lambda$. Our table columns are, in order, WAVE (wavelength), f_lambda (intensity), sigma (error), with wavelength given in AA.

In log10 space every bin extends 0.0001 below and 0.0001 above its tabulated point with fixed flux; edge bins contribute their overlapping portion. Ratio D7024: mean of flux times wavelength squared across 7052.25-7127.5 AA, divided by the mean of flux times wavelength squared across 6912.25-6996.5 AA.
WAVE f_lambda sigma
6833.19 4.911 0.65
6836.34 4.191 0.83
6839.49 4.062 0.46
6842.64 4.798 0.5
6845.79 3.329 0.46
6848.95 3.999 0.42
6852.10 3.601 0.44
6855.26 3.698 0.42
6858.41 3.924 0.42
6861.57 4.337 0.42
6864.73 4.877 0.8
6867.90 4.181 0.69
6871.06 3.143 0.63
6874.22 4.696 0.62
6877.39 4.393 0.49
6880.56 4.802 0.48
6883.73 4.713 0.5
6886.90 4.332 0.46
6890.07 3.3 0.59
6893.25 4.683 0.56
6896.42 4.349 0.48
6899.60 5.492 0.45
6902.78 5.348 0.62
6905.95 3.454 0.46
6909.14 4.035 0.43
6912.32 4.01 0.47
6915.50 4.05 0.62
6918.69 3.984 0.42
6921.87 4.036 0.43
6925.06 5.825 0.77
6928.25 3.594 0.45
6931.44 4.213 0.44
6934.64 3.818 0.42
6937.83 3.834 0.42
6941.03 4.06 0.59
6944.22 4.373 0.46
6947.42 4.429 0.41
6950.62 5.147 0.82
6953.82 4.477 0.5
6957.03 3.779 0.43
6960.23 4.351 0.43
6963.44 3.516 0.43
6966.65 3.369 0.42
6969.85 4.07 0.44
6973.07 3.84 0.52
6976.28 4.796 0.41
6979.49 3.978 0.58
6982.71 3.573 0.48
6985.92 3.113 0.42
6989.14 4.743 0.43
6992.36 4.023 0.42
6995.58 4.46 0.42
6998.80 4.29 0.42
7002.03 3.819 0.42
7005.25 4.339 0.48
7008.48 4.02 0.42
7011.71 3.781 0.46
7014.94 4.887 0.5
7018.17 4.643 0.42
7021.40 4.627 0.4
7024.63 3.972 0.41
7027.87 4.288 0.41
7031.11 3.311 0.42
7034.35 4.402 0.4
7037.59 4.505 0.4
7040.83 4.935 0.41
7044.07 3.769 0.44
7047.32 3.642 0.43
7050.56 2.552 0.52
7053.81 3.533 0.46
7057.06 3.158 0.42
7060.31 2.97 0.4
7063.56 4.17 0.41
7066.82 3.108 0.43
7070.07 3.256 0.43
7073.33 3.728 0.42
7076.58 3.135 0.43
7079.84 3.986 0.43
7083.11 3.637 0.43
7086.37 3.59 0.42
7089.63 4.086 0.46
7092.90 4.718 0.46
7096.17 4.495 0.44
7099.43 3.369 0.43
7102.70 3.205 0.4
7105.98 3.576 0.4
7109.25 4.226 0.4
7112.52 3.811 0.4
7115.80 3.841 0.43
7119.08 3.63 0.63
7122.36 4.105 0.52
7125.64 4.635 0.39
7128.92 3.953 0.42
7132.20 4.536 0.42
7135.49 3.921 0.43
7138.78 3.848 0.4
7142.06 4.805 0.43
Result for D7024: 0.94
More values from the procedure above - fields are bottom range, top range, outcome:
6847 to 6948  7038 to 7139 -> 0.95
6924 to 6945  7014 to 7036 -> 1.05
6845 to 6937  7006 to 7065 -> 0.98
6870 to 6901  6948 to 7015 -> 0.96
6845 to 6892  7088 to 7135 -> 1.05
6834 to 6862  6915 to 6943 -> 1.06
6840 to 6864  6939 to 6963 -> 1.11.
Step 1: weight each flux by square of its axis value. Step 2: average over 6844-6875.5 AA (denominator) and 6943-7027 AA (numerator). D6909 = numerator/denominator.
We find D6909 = 1.1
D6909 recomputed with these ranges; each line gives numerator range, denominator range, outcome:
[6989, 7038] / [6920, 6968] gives 1.03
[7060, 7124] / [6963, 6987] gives 1.02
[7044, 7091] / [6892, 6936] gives 0.84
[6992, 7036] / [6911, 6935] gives 1.03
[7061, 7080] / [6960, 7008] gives 0.90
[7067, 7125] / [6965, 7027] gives 0.94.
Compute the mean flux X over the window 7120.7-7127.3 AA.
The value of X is 4.37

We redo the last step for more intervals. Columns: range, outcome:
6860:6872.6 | 4.14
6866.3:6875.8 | 4.01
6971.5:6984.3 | 4.05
